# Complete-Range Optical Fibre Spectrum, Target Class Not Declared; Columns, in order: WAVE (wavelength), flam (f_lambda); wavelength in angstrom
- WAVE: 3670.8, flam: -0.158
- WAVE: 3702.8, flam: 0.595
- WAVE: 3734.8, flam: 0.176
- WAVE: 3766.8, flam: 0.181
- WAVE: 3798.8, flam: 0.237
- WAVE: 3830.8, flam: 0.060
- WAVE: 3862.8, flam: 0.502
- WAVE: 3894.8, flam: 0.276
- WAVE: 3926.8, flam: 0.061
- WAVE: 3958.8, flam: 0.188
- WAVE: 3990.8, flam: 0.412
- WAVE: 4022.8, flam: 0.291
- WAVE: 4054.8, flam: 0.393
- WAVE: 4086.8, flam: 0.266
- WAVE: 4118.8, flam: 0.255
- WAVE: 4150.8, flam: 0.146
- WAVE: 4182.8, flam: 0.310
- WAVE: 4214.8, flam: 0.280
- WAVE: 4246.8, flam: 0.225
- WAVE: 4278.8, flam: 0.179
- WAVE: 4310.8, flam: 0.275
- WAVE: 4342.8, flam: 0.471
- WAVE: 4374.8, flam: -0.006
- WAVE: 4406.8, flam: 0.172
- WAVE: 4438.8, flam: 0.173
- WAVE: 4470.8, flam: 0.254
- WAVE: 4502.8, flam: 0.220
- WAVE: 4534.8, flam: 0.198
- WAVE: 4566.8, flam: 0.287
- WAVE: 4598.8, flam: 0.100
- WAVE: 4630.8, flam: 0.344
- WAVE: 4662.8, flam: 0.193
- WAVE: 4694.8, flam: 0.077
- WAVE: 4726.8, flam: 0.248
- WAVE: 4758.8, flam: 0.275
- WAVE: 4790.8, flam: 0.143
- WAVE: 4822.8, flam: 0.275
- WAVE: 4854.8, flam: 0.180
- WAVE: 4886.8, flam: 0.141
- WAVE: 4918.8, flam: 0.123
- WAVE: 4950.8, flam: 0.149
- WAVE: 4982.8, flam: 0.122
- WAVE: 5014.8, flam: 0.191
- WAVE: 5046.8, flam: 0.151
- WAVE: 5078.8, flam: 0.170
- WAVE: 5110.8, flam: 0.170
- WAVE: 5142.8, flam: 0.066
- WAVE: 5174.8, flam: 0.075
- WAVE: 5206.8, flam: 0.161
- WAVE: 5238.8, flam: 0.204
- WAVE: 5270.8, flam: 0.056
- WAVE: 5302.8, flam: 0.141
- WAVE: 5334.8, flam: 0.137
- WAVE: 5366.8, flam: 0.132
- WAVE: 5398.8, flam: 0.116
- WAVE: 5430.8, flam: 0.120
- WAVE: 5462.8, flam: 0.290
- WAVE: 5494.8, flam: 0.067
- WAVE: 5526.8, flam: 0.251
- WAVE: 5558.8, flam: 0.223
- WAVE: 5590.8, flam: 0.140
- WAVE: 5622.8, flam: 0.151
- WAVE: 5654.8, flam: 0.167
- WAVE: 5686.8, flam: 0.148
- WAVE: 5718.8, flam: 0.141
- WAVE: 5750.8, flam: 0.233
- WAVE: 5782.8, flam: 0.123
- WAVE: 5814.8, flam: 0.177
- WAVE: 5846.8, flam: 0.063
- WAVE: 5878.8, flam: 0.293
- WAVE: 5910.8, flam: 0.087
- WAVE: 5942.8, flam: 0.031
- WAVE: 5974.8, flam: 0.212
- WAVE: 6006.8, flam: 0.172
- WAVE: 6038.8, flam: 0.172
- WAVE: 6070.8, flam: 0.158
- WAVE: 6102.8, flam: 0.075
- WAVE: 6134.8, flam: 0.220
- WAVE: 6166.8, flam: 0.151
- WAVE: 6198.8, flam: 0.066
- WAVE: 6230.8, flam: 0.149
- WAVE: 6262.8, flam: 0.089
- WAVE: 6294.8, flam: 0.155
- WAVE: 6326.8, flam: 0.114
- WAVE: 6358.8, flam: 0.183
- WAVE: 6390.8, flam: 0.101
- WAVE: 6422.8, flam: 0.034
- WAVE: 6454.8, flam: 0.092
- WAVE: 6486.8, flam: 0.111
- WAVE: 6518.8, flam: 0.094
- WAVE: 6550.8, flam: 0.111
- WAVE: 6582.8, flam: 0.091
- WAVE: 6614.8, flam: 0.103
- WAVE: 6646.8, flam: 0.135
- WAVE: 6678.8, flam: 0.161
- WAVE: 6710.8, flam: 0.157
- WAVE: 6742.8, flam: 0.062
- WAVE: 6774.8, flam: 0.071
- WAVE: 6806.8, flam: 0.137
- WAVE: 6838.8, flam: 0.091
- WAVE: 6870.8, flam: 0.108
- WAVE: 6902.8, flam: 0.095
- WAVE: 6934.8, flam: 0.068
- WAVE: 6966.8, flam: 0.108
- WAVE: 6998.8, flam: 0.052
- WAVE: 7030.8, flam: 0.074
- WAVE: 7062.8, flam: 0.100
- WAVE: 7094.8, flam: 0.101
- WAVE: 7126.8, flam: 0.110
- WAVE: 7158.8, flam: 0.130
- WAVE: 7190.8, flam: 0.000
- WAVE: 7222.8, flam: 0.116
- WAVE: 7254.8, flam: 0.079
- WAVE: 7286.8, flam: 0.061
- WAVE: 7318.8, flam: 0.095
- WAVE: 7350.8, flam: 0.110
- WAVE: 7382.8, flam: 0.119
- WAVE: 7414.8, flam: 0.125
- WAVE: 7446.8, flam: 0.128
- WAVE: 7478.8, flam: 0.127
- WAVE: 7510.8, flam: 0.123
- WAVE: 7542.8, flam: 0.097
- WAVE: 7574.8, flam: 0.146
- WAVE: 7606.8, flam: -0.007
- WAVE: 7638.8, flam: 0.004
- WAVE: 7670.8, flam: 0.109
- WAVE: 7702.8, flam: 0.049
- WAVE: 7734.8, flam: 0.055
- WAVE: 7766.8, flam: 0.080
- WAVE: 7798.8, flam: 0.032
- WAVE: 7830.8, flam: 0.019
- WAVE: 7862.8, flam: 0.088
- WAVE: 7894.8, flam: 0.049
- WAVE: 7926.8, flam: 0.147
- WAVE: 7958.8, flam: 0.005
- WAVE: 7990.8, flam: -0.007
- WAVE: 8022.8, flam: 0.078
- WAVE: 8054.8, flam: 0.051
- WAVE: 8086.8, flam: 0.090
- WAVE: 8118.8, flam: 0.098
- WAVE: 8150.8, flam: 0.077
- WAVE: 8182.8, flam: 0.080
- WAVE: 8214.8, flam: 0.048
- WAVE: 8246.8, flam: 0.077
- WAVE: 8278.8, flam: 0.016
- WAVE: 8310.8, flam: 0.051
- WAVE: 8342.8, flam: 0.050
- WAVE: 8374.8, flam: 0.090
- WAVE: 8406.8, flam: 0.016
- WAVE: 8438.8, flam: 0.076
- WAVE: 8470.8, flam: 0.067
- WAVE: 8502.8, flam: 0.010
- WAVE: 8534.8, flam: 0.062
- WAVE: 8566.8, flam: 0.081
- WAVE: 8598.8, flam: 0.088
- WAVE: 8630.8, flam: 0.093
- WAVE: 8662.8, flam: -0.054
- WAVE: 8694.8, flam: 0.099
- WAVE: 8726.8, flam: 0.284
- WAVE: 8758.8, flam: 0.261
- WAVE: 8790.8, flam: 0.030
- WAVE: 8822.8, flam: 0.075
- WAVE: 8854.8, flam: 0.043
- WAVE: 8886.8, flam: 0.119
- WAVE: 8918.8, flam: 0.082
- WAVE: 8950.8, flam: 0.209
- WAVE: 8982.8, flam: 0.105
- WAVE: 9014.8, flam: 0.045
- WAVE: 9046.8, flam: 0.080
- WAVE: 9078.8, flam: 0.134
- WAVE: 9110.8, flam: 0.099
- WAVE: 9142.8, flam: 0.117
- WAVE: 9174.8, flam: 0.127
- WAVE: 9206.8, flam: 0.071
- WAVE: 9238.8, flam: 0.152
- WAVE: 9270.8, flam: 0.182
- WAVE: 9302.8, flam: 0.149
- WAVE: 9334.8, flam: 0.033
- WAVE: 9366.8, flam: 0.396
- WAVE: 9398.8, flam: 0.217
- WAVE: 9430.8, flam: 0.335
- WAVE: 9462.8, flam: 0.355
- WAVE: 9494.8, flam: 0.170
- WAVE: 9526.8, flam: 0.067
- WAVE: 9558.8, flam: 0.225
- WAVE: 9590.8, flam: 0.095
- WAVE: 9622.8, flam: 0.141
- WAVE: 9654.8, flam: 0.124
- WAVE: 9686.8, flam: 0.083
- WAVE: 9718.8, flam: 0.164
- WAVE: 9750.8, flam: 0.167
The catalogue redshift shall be 1.344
